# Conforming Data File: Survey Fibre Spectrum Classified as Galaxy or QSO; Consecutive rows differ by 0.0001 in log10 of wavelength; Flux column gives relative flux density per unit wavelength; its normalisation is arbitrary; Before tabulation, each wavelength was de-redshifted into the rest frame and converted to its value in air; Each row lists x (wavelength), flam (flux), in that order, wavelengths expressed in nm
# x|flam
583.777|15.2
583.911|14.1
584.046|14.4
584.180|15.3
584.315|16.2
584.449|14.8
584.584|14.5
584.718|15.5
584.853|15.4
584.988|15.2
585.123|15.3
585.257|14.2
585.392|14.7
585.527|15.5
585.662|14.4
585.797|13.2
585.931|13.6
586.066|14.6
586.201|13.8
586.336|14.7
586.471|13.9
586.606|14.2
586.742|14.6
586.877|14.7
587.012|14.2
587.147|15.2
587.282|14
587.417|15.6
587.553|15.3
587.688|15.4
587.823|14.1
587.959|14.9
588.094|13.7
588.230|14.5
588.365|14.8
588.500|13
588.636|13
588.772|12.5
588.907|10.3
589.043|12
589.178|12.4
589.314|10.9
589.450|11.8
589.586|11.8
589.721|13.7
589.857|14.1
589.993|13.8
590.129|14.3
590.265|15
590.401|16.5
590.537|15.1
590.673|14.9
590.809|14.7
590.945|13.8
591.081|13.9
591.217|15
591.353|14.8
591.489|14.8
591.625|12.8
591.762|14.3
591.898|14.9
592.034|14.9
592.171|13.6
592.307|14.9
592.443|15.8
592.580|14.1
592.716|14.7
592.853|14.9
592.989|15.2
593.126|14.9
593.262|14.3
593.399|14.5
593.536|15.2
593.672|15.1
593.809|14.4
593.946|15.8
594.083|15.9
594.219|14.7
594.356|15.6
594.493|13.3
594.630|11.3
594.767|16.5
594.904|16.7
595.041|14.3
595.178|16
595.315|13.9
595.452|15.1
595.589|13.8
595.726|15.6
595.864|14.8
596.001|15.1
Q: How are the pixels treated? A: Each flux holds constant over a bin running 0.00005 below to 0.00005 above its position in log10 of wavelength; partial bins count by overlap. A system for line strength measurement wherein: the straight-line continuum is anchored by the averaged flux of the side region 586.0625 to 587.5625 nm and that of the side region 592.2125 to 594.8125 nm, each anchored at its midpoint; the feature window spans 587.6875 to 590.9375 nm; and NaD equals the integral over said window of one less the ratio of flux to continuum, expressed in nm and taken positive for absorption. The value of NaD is 0.23 nm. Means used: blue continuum 14.5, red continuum 14.8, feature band 13.6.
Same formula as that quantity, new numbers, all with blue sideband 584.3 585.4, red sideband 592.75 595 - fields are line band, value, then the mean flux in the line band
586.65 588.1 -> 0.027 nm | 14.7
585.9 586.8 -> 0.049 nm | 14.2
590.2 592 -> 0.034 nm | 14.7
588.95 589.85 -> 0.167 nm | 12.2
